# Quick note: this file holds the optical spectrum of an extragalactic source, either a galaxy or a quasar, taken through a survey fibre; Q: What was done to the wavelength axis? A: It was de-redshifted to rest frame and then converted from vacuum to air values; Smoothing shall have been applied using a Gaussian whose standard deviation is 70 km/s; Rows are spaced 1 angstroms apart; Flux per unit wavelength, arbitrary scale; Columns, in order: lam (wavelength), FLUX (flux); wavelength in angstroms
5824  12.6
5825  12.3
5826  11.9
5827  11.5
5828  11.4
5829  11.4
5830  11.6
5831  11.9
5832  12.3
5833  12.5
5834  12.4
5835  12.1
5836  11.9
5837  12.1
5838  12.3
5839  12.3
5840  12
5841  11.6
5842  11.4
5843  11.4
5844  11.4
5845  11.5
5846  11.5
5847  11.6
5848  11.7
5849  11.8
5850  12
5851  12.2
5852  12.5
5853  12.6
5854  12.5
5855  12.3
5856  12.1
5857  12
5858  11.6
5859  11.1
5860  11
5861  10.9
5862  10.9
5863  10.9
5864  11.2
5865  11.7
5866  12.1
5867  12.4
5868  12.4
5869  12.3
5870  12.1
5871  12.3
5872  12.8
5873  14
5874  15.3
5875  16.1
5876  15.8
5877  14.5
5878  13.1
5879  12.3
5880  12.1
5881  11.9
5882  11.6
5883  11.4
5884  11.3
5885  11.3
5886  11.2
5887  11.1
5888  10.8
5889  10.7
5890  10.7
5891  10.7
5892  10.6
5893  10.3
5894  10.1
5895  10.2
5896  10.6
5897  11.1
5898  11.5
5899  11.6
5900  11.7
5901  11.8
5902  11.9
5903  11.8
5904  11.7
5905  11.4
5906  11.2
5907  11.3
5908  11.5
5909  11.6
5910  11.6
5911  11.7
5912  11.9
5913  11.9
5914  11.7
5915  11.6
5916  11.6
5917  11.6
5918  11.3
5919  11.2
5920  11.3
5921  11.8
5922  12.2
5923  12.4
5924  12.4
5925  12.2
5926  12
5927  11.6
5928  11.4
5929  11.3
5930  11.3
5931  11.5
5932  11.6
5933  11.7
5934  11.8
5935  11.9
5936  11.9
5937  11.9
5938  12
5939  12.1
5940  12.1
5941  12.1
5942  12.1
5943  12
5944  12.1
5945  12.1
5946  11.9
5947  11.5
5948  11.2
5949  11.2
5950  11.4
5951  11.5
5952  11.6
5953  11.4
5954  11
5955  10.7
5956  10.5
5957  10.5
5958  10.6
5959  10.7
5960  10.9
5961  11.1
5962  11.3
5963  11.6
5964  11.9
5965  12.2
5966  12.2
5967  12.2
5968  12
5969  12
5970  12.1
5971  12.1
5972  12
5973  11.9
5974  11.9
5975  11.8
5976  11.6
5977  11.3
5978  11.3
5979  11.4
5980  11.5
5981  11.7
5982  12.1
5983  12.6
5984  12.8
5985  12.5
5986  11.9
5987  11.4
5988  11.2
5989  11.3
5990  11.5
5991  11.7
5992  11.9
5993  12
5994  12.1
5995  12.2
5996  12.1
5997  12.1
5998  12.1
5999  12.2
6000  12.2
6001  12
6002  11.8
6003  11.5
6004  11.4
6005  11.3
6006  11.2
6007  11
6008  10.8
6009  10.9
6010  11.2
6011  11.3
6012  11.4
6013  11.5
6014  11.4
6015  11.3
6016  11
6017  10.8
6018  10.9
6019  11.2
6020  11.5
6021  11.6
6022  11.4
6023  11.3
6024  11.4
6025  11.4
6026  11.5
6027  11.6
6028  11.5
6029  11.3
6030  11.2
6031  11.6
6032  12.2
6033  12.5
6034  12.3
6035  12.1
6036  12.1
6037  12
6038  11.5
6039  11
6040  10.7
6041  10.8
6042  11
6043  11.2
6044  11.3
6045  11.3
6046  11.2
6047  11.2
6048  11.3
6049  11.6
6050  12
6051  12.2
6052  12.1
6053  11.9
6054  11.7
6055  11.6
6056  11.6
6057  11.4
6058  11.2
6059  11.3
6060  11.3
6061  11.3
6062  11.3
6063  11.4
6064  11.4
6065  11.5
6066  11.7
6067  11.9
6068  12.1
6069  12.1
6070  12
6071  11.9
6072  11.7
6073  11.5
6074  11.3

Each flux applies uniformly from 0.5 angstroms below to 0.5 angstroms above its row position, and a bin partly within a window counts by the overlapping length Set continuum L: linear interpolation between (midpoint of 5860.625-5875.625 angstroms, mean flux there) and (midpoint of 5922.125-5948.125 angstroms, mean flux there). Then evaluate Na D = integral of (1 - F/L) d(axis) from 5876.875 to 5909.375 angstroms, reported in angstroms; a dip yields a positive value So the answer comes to 2.41 angstroms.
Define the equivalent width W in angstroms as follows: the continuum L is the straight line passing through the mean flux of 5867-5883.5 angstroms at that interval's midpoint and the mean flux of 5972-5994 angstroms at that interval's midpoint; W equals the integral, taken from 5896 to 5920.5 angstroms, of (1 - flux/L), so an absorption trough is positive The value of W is 2.2 angstroms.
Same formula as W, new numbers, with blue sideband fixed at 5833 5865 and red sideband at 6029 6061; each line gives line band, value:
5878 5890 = 0.28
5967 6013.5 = -0.49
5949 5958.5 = 0.51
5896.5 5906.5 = 0.13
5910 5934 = -0.02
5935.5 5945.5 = -0.31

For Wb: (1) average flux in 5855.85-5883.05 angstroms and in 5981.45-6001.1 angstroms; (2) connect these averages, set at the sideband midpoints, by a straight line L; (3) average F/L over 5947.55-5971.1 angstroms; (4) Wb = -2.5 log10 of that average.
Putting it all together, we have 0.066 mag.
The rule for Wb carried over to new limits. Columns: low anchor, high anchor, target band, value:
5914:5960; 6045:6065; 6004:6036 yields 0.012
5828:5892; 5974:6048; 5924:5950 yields 0.000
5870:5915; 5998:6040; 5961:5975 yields -0.026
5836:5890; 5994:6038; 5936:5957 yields 0.019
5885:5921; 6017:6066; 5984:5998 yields -0.044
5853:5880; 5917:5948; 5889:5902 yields 0.119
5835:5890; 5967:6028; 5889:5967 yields 0.034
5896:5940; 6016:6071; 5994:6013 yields -0.003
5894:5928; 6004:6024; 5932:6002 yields -0.033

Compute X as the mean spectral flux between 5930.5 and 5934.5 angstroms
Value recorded 11.6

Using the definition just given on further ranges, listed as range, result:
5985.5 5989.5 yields 11.4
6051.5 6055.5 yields 11.8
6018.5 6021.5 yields 11.4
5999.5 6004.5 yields 11.8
